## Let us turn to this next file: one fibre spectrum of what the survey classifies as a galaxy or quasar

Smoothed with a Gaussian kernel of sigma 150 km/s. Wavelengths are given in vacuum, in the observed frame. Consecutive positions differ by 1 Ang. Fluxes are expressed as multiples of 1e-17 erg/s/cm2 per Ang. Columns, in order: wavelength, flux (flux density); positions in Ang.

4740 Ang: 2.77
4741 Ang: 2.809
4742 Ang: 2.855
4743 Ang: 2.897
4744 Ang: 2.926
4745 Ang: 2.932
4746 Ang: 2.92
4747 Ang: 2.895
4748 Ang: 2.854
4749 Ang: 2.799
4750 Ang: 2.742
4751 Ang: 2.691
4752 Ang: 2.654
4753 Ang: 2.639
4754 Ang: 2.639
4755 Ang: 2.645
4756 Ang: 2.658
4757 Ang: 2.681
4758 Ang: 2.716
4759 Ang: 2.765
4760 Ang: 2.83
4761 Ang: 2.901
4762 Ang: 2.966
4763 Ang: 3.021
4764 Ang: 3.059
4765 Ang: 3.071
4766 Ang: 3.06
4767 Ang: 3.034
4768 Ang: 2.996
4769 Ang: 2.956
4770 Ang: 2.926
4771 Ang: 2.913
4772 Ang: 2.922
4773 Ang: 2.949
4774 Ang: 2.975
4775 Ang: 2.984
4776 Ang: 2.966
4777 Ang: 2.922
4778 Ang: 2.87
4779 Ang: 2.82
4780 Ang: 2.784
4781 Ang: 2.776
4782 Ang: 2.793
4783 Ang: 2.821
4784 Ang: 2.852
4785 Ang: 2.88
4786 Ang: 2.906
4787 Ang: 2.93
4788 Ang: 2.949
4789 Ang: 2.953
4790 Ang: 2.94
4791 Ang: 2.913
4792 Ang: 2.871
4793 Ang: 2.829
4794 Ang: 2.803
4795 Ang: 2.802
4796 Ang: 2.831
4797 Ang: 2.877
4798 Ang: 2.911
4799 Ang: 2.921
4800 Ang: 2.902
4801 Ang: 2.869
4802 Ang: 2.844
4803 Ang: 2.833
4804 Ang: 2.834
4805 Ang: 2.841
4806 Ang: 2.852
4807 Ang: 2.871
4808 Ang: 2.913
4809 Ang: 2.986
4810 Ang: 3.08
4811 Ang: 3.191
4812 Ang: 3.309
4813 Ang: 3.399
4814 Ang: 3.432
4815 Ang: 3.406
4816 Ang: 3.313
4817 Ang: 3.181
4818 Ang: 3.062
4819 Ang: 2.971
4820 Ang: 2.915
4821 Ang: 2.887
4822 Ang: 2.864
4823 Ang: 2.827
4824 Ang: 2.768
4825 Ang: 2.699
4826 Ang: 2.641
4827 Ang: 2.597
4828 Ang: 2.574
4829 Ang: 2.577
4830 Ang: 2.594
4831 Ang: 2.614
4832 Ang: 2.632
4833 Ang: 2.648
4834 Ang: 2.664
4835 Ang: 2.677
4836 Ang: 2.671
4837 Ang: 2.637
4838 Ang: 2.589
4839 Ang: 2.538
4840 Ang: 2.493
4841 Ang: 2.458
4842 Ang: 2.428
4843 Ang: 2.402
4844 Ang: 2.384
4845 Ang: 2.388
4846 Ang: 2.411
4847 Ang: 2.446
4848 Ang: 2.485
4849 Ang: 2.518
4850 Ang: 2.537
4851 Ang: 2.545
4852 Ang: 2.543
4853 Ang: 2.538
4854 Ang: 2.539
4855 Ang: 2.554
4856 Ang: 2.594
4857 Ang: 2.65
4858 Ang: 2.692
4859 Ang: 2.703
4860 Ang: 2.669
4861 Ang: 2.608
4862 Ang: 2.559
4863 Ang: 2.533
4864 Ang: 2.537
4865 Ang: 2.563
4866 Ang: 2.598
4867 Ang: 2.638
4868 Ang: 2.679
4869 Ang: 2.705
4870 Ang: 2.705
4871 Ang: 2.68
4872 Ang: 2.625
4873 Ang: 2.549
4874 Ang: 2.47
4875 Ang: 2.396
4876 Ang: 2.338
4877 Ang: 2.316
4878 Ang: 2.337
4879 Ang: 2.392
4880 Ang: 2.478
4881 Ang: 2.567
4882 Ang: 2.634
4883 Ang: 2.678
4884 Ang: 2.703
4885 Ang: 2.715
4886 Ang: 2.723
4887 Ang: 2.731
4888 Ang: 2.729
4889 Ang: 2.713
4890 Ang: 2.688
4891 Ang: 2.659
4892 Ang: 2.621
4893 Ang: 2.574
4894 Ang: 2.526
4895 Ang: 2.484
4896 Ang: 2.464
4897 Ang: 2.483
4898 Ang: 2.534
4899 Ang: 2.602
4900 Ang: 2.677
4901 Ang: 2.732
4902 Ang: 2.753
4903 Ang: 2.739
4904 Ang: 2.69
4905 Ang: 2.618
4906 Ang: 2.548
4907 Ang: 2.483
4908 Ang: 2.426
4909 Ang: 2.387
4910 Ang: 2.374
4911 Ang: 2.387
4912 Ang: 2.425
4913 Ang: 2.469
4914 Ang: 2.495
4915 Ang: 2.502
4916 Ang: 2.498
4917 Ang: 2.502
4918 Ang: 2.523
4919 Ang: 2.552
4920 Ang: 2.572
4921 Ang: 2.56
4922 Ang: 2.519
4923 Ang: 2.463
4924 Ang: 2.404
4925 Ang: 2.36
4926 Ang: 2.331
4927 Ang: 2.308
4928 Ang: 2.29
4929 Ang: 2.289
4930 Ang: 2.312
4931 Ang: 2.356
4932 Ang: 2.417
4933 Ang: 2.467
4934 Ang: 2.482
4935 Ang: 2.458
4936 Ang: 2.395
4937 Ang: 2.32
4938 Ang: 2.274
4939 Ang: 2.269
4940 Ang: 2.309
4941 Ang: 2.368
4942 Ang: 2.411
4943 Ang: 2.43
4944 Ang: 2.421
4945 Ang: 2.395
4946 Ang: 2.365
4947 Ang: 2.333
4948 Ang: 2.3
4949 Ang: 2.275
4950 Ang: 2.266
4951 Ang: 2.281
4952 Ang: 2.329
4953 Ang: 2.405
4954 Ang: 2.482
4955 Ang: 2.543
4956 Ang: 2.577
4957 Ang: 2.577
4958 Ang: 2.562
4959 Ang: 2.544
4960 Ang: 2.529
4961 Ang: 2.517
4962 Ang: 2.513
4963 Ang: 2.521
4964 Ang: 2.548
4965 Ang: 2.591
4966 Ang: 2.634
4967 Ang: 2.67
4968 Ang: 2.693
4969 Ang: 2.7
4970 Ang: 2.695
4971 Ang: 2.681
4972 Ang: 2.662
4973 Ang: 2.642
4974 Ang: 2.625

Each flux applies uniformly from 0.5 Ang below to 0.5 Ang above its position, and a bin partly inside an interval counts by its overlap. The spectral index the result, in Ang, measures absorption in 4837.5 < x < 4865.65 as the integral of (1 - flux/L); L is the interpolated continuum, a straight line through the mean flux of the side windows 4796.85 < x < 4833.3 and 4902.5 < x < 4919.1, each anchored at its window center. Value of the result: 2.3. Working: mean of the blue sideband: 2.91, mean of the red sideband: 2.51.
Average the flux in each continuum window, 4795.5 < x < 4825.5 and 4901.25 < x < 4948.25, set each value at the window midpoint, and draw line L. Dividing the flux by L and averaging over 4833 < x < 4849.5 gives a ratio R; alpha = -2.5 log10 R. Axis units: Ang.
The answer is 0.131 mag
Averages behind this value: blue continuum 2.99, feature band 2.52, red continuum 2.44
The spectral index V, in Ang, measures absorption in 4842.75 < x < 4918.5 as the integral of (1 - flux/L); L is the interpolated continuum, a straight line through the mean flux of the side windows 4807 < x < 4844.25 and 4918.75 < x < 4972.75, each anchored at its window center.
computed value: 2.6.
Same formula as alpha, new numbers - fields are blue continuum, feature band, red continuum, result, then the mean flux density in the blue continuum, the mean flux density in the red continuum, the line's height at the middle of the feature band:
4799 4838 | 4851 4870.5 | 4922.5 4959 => 0.04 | 2.88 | 2.39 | 2.71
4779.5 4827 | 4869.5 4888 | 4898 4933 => 0.03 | 2.93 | 2.49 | 2.63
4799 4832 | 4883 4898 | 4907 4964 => -0.01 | 2.92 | 2.42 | 2.61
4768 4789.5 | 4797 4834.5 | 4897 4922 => -0.04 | 2.9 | 2.54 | 2.8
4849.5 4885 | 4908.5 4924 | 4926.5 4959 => -0.01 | 2.57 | 2.39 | 2.45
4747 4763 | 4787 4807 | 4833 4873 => -0.08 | 2.76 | 2.57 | 2.68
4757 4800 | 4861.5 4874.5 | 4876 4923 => 0.02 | 2.9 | 2.56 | 2.65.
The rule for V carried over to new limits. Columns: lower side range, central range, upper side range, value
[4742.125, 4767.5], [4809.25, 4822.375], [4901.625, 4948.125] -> -2.23 Ang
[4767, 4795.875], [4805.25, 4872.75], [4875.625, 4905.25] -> 0.59 Ang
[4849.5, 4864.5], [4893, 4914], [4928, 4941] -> -0.76 Ang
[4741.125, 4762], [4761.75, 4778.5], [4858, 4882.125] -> -1.37 Ang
